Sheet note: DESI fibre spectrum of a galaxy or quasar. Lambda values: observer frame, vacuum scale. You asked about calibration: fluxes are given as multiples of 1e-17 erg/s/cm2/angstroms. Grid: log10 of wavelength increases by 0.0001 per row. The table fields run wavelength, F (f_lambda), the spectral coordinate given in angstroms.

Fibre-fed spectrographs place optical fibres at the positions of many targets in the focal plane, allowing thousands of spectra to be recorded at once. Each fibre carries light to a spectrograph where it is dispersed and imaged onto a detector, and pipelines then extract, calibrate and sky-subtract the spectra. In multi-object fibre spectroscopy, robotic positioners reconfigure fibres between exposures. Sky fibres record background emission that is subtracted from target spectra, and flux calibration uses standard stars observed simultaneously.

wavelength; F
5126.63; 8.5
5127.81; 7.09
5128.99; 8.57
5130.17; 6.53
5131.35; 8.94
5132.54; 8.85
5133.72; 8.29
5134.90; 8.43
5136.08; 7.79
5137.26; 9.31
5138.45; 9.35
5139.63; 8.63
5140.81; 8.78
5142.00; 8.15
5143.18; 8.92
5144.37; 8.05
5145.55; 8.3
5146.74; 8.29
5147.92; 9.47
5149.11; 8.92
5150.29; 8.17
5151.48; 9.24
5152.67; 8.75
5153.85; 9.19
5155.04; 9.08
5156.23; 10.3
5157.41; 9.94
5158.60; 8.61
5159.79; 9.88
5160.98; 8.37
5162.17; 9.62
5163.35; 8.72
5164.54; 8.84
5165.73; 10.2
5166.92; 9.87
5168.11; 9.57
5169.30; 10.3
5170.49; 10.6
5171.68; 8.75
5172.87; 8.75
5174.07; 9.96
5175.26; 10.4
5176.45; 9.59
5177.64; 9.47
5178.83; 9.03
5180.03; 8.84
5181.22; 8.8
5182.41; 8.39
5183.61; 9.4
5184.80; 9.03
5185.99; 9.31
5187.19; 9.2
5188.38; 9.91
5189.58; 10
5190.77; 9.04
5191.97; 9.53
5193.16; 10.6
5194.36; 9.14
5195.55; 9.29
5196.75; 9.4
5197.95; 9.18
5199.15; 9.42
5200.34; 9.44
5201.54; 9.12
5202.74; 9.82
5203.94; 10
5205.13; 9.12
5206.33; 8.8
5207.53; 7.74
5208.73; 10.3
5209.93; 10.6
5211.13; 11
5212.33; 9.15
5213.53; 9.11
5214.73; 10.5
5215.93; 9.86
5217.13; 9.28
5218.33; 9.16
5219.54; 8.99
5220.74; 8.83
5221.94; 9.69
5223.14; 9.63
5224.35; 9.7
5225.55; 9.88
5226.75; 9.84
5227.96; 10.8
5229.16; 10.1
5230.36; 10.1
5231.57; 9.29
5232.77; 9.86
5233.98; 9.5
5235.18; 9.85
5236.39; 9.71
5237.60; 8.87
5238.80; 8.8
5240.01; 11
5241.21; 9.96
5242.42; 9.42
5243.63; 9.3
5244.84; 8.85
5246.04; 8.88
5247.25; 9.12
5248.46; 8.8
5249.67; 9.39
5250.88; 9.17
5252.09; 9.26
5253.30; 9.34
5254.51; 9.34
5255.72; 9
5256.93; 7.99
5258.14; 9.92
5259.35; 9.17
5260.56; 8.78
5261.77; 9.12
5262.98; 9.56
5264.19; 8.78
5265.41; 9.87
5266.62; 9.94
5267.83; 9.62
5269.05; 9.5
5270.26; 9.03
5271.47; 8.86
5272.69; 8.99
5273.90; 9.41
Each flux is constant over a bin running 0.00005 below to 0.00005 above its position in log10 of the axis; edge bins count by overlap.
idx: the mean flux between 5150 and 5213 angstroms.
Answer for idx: 9.42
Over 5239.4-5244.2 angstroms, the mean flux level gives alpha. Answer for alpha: 9.92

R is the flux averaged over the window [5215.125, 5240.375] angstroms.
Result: 9.65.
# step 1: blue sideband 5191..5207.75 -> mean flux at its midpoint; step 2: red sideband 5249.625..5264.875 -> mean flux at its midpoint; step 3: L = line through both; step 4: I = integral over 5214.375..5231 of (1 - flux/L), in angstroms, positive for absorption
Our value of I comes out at -0.8 angstroms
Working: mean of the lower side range 9.36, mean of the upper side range 9.13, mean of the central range 9.73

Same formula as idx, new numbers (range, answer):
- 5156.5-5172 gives 9.52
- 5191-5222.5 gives 9.5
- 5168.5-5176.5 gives 9.77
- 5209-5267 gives 9.5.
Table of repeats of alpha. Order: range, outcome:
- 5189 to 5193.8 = 9.79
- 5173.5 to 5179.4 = 9.7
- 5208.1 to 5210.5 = 10.4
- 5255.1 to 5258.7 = 8.96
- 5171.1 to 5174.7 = 9.15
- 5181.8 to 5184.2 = 8.88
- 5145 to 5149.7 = 8.75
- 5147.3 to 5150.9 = 8.86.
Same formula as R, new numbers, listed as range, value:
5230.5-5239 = 9.47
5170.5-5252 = 9.48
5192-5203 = 9.48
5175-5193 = 9.34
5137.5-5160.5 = 8.95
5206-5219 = 9.6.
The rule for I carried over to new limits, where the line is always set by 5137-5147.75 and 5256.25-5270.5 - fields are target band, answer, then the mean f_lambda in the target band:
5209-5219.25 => -0.91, 9.82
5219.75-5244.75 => -1.53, 9.68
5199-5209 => -0.33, 9.27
